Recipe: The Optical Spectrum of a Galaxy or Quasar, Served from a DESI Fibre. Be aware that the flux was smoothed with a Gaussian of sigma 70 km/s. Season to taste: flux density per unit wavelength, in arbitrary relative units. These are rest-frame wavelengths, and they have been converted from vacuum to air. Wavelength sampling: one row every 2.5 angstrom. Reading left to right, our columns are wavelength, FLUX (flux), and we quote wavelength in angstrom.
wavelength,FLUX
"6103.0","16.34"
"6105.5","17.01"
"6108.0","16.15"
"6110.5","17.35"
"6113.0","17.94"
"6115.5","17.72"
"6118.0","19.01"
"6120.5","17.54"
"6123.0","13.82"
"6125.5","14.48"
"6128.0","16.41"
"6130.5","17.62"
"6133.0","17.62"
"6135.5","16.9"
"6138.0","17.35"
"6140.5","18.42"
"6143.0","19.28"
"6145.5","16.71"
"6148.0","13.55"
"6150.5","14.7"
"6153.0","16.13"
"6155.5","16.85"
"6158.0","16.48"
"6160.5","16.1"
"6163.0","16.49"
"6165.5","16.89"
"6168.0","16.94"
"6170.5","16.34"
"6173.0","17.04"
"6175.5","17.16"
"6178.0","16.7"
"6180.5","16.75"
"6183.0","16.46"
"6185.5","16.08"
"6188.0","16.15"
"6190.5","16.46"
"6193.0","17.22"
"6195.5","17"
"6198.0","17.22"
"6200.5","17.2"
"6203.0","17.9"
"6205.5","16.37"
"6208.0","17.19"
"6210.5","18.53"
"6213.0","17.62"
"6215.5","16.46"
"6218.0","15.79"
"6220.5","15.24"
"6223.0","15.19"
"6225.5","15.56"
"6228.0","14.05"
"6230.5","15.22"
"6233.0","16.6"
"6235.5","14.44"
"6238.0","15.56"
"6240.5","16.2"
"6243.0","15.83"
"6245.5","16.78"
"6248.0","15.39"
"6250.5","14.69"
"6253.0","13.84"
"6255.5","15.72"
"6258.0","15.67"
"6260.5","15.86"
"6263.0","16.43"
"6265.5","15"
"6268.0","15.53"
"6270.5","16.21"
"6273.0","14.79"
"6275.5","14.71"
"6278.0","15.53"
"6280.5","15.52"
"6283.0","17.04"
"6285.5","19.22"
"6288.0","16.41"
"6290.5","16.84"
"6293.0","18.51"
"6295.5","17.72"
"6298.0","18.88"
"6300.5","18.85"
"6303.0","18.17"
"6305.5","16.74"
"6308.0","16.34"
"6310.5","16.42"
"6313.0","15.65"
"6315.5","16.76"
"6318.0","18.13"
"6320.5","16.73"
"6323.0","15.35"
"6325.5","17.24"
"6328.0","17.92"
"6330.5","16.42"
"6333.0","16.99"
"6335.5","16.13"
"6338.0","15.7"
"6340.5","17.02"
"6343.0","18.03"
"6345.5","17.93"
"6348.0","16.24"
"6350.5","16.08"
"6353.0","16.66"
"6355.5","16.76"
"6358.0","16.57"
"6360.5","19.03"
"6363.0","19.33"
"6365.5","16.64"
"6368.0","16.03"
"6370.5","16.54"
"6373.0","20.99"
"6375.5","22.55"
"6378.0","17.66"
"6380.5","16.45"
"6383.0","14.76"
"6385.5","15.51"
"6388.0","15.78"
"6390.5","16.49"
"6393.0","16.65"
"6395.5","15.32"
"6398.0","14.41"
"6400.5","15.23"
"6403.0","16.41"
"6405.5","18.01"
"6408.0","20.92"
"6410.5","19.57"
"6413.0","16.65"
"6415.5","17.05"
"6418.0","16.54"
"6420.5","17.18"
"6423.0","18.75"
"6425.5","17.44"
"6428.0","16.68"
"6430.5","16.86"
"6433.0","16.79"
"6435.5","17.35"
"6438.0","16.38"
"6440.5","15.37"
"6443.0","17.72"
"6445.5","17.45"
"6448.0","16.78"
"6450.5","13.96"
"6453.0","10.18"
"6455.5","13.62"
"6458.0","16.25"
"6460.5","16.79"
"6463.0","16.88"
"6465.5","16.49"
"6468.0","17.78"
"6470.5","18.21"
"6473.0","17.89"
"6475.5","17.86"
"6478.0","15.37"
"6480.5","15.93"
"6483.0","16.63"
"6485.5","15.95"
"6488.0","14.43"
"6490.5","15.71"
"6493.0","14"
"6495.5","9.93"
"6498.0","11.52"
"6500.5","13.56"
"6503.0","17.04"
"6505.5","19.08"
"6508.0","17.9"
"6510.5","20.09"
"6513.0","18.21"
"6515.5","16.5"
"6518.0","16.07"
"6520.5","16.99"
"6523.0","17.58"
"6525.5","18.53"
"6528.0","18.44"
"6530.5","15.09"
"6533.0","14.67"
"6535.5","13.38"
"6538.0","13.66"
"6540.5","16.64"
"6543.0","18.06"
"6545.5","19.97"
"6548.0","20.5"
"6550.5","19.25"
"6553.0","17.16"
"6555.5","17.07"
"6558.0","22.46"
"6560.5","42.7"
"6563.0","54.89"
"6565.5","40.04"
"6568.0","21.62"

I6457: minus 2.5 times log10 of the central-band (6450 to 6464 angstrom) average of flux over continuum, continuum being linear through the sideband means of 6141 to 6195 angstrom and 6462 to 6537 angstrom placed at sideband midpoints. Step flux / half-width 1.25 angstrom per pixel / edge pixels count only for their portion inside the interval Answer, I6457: 0.12 mag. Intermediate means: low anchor 16.5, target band 14.6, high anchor 16.2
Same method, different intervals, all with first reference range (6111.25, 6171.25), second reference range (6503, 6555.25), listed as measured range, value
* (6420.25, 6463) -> 0.07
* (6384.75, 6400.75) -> 0.10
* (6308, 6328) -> 0.02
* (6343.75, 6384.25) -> -0.03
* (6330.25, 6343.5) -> 0.03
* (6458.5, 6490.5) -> 0.04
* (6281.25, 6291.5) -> -0.02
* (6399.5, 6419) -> -0.03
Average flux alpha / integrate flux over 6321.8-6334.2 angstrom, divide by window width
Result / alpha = 16.8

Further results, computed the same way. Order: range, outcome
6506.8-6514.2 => 18.7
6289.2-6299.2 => 18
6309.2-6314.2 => 16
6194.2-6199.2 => 17.1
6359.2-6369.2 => 17.8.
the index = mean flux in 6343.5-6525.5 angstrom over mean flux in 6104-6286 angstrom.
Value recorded 1.0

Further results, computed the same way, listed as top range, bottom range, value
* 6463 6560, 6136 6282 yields 1.05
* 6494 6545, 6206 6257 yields 1.02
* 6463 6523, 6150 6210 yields 0.97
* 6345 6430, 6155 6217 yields 1.02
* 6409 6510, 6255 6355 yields 0.97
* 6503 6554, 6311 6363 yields 1.03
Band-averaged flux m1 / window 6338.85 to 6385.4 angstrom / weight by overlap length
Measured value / 17.4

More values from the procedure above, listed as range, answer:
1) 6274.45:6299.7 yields 17.1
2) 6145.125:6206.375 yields 16.5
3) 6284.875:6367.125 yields 17.2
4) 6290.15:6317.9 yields 17.4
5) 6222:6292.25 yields 15.7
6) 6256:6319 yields 16.7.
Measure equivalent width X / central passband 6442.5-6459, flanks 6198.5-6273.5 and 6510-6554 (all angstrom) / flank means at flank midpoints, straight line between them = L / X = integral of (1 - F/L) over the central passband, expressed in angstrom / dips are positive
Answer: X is 1.8 angstrom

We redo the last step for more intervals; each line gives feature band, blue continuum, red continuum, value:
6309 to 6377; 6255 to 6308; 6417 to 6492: -2.9 angstrom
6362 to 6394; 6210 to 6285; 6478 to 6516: -3.3 angstrom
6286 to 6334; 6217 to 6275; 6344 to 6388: -2.2 angstrom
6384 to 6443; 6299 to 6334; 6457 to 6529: -0.5 angstrom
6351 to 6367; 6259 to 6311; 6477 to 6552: -0.8 angstrom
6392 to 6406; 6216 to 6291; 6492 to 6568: 1.5 angstrom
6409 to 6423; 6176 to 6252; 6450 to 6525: -1.3 angstrom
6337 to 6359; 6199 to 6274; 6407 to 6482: -0.6 angstrom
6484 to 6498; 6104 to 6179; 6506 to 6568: 4.6 angstrom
